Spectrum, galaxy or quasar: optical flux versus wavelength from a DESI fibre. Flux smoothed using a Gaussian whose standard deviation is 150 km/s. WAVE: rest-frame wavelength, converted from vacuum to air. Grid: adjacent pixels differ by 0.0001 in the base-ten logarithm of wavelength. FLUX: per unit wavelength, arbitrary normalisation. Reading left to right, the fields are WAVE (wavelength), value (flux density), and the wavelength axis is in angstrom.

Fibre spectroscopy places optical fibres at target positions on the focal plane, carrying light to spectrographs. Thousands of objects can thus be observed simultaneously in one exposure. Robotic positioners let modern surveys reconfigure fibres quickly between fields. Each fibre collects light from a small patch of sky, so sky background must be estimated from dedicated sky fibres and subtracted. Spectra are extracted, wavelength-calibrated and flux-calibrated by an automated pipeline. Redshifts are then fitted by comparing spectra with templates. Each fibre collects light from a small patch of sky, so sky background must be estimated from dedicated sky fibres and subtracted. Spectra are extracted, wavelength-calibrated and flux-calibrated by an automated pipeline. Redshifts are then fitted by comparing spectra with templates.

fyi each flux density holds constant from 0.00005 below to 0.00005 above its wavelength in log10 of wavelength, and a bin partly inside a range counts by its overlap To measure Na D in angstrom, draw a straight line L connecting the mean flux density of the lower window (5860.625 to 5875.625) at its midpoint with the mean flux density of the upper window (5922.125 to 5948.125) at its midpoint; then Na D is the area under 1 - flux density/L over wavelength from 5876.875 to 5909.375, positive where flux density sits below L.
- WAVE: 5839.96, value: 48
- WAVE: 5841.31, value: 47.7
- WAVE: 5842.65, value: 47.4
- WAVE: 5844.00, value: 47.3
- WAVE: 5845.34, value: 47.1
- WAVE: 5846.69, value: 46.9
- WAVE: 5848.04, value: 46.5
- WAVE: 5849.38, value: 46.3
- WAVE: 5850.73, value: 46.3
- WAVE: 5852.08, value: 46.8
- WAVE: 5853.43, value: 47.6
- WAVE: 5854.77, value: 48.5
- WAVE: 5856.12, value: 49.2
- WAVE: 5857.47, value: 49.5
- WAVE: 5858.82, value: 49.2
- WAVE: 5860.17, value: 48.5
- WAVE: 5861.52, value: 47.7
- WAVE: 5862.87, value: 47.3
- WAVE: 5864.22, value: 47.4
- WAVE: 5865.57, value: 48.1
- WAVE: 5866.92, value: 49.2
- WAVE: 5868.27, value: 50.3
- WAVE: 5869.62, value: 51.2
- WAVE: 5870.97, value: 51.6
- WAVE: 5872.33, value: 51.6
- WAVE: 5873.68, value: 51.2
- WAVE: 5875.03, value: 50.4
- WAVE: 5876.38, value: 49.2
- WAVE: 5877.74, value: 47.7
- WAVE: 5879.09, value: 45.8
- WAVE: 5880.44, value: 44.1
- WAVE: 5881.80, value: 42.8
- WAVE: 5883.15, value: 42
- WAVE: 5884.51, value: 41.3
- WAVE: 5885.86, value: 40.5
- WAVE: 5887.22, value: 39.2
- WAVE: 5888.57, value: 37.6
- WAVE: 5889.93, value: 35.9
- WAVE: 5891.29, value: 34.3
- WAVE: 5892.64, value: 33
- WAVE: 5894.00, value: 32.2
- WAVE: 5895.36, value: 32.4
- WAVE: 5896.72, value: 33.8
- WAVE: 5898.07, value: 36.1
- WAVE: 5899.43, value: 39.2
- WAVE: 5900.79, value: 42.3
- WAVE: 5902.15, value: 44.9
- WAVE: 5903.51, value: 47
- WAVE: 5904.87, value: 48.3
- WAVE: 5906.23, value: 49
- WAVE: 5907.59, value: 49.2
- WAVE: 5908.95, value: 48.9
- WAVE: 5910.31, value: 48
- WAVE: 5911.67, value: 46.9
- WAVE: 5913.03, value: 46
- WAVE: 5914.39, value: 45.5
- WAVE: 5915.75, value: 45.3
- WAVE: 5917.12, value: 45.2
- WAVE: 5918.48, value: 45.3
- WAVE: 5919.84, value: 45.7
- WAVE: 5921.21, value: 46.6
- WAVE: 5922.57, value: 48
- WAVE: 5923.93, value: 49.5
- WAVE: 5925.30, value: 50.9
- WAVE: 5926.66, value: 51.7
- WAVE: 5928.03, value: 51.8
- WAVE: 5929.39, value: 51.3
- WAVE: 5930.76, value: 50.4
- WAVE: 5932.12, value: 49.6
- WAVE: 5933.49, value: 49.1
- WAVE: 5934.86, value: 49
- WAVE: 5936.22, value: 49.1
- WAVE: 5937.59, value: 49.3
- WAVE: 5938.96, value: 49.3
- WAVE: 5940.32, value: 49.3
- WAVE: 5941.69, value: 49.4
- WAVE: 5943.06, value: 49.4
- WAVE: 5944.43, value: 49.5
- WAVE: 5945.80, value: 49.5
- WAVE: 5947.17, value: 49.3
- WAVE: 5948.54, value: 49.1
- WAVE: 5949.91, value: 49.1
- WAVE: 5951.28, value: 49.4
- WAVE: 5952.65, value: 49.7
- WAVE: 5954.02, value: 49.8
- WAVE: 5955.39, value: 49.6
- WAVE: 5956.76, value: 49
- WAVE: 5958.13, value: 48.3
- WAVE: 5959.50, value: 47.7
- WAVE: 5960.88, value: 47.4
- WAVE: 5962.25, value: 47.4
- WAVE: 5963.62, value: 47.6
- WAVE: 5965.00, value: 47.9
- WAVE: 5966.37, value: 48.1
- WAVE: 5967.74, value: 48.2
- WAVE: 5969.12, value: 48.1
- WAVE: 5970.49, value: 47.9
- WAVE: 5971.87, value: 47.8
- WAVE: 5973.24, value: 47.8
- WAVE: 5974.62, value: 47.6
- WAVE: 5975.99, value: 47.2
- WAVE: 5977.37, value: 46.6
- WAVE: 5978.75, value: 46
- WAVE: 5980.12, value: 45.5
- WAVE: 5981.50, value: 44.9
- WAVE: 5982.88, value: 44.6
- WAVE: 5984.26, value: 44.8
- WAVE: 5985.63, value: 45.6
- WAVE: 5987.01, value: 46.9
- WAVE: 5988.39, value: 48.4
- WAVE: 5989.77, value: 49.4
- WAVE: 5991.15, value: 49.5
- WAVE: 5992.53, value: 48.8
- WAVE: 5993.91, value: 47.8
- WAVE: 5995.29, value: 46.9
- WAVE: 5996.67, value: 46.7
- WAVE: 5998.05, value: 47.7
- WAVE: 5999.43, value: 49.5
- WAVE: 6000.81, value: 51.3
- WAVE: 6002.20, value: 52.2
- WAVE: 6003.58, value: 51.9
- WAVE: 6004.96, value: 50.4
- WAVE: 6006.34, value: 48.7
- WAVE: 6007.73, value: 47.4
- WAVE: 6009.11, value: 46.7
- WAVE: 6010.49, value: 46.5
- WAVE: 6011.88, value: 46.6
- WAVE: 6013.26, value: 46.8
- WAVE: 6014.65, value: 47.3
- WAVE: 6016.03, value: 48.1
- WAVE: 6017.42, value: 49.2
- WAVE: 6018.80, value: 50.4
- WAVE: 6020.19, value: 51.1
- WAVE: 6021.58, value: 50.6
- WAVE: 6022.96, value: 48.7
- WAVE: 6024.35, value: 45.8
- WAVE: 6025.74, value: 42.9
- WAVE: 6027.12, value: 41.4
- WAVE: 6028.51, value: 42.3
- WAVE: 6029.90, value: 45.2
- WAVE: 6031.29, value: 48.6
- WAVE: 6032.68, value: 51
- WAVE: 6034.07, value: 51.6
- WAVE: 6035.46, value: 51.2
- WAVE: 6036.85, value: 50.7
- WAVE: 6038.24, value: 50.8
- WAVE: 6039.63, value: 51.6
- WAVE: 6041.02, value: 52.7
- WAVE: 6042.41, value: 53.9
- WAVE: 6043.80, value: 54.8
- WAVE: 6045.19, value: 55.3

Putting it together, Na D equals 5.6 angstrom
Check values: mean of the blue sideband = 49.6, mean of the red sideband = 49.8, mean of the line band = 41.1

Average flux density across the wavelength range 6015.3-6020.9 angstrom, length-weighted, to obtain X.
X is 49.7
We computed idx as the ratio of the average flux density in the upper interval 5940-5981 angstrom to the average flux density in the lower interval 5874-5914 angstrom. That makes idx 1.14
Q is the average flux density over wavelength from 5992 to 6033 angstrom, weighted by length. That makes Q 47.9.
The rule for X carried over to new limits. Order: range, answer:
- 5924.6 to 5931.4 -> 51.2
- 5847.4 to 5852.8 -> 46.5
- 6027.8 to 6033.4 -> 46.7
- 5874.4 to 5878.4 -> 49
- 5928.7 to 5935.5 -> 49.9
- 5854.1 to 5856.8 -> 48.9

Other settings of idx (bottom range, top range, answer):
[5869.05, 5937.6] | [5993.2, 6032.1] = 1.06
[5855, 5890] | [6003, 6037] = 1.03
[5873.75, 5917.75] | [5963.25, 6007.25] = 1.12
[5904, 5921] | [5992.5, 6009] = 1.05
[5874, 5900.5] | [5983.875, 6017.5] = 1.20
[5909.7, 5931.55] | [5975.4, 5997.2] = 0.98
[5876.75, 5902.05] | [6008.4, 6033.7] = 1.21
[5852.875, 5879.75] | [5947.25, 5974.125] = 0.99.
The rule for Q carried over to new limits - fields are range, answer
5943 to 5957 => 49.4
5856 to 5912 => 44.6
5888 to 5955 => 46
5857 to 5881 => 48.9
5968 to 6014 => 47.7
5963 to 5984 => 47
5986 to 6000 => 48.1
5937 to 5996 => 48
